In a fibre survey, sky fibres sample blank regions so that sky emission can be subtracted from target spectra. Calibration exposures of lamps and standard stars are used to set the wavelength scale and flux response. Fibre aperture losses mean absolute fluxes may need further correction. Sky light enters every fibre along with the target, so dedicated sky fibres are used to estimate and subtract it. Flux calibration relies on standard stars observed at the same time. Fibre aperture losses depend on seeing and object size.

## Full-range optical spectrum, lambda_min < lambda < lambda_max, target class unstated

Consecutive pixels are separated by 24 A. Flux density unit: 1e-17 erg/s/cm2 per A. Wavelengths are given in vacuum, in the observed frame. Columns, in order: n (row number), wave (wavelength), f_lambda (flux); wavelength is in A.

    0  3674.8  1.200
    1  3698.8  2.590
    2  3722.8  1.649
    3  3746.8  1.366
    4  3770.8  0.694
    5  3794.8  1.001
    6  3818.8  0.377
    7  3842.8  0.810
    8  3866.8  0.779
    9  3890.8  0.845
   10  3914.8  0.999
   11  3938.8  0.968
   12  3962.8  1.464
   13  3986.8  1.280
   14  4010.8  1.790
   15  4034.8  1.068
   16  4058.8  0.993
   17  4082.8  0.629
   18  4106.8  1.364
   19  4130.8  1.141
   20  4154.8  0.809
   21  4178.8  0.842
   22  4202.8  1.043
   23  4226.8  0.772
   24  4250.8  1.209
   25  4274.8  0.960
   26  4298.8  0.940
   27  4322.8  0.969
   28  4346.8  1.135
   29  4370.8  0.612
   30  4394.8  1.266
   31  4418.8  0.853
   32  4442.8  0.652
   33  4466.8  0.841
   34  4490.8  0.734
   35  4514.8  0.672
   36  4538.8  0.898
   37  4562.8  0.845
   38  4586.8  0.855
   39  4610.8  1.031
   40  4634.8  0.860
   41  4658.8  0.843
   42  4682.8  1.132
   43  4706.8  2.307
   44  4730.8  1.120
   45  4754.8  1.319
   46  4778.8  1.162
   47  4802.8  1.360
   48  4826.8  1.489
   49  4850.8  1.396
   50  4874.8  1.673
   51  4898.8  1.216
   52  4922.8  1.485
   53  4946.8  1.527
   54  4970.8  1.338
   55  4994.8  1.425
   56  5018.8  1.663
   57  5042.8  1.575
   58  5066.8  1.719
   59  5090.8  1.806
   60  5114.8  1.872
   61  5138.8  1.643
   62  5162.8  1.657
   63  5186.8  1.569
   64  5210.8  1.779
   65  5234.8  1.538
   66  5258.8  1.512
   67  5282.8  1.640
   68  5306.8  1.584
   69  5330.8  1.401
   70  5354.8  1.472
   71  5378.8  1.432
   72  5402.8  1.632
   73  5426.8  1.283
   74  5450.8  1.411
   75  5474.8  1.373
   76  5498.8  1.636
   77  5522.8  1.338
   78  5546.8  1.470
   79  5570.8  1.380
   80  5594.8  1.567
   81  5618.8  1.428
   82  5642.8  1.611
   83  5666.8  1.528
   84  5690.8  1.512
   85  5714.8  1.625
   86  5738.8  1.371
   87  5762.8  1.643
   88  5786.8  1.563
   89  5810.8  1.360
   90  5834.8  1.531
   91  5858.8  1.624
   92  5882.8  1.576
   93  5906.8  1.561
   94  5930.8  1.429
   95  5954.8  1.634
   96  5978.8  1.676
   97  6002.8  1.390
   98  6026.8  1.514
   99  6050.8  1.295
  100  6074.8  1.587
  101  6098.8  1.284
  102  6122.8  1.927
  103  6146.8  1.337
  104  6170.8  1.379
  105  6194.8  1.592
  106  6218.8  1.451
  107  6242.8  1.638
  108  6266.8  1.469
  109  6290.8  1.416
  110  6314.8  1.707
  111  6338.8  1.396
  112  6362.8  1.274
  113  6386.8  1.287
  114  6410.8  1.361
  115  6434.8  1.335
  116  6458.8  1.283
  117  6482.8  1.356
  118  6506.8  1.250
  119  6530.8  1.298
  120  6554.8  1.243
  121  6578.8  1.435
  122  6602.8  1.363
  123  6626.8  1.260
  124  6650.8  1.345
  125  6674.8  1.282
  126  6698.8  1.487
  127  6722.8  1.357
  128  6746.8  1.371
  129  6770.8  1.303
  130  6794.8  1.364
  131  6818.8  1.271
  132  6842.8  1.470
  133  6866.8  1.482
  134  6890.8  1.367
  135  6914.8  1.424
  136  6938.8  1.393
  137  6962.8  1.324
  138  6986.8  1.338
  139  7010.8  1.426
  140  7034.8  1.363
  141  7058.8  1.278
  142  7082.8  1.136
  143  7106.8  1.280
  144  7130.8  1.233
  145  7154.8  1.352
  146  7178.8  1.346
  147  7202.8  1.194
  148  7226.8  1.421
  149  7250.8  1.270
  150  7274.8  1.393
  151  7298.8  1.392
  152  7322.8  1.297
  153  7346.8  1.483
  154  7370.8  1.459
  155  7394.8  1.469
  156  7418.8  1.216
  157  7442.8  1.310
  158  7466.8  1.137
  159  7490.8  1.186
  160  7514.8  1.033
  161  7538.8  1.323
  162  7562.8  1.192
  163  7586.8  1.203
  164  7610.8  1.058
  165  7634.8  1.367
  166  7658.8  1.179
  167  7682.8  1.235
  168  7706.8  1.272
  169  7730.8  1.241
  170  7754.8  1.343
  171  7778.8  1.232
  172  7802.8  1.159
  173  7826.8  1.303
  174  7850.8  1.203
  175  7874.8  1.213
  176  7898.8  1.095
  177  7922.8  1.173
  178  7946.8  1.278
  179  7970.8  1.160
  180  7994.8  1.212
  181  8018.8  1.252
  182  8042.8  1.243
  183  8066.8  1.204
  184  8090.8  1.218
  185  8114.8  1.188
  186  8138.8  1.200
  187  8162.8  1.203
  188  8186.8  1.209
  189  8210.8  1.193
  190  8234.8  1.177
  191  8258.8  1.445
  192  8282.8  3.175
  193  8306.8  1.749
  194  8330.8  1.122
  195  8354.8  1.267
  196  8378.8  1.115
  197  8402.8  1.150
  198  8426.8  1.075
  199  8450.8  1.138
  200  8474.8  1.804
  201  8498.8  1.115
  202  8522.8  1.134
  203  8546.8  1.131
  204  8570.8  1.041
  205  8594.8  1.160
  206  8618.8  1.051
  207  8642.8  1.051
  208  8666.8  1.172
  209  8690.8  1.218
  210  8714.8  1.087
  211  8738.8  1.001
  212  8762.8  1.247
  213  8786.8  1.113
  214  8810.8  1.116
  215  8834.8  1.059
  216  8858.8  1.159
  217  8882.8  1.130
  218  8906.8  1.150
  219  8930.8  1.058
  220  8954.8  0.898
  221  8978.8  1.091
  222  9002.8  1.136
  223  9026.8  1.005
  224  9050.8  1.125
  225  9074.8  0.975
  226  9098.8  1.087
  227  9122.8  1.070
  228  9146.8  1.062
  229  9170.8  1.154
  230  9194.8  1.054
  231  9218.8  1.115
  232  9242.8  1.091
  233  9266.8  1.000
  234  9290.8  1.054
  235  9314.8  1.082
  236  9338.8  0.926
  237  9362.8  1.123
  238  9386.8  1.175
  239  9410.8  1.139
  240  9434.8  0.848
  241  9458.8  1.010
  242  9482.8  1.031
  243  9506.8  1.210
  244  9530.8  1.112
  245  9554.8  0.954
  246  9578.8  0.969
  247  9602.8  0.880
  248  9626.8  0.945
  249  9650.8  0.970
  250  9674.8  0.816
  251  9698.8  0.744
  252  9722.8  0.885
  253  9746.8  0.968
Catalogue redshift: 0.260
